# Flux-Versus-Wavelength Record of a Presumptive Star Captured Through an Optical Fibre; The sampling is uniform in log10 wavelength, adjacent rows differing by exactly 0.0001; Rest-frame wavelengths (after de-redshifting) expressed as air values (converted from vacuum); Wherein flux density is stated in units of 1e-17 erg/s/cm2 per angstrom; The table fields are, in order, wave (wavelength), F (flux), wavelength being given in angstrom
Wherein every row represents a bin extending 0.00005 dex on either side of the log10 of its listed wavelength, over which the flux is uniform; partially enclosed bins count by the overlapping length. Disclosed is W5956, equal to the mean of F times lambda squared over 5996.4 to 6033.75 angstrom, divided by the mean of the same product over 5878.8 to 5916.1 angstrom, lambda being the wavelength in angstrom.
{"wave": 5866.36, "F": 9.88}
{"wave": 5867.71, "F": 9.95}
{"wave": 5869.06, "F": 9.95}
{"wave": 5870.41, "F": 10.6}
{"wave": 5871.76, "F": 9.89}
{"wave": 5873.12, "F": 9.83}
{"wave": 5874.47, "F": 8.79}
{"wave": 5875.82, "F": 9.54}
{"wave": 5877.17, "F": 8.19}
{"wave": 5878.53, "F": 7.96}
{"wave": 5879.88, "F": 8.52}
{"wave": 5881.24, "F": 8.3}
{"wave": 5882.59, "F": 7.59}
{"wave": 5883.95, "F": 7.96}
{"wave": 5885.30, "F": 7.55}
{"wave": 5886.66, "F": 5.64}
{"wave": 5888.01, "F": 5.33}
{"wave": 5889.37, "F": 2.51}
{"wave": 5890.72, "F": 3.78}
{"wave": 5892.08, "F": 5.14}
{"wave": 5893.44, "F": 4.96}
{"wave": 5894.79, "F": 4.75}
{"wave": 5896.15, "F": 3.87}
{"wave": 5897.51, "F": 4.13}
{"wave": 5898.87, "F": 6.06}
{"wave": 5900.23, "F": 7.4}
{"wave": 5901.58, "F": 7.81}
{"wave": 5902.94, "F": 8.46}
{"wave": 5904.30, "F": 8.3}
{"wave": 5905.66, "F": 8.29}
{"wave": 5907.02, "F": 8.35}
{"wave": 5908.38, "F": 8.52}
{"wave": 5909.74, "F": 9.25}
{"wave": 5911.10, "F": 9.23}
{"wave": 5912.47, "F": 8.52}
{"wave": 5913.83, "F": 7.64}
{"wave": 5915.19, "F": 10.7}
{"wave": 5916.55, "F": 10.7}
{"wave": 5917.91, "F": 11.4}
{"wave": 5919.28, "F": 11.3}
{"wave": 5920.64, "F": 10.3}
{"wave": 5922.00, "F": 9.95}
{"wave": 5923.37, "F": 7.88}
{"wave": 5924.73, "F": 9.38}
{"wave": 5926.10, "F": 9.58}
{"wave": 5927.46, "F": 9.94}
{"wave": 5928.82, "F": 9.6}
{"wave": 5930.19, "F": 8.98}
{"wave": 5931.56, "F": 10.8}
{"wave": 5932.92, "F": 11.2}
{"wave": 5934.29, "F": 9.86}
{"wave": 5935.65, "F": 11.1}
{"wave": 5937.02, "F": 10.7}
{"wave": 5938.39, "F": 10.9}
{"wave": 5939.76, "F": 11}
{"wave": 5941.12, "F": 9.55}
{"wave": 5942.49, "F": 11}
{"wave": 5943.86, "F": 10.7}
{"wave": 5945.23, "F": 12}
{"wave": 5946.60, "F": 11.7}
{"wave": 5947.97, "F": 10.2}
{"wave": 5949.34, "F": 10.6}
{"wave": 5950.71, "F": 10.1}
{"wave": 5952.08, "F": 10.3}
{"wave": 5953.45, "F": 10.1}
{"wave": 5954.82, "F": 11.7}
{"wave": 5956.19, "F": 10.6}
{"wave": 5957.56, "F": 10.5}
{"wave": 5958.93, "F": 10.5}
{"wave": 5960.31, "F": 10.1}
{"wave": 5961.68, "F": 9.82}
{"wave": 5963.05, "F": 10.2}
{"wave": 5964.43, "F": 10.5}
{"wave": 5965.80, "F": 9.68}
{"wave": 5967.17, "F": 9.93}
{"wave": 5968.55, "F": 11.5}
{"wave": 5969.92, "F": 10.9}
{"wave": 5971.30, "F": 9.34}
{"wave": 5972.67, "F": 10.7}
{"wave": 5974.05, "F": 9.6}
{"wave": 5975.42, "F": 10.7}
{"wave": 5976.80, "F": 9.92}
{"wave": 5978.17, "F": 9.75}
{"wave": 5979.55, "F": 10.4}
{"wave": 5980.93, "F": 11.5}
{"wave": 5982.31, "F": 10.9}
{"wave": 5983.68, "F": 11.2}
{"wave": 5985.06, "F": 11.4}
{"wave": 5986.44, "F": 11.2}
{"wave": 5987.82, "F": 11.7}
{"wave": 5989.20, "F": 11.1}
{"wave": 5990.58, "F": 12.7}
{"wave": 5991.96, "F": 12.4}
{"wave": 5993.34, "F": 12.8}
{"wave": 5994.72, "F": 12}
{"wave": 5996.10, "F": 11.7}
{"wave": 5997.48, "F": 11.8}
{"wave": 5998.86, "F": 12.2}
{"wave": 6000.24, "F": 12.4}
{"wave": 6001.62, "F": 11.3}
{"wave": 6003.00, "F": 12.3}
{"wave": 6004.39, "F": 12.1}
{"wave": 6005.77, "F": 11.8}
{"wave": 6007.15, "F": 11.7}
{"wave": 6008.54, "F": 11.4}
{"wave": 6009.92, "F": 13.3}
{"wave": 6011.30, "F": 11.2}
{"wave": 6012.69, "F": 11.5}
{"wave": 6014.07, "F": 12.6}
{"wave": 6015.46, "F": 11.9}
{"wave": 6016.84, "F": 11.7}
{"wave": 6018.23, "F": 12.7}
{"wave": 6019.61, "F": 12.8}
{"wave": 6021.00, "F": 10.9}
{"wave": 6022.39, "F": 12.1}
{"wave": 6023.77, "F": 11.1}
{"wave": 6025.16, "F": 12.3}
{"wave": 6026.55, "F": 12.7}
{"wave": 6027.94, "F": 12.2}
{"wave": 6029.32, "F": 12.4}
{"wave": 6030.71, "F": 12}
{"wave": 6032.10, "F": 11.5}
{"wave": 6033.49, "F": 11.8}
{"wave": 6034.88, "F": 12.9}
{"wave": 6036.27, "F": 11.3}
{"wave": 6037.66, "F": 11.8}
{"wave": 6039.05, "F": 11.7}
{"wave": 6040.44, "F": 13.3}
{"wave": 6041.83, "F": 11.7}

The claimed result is 1.78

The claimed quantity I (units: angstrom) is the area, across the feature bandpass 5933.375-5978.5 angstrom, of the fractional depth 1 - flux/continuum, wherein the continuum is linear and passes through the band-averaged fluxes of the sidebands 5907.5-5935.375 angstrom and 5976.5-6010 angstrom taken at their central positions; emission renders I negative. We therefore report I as 0.6 angstrom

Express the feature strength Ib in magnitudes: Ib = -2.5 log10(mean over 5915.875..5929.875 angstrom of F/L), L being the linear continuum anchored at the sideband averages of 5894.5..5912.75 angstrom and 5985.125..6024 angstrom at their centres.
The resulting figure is -0.21 mag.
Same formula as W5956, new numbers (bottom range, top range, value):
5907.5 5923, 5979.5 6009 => 1.24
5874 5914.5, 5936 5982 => 1.52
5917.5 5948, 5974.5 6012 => 1.14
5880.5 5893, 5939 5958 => 1.84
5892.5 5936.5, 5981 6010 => 1.40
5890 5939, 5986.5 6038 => 1.44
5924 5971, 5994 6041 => 1.18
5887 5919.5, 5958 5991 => 1.49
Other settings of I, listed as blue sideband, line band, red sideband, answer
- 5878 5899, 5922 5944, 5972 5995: -4.7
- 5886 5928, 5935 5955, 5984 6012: -2.7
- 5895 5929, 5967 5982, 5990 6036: 0.5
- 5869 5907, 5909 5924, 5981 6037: -2.6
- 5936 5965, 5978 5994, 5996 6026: -0.1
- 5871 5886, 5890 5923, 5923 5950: 5.7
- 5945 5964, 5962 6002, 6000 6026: 0.6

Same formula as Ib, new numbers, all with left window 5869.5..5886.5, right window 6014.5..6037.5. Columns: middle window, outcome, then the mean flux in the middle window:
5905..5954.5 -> -0.024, 10.1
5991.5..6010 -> -0.056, 12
